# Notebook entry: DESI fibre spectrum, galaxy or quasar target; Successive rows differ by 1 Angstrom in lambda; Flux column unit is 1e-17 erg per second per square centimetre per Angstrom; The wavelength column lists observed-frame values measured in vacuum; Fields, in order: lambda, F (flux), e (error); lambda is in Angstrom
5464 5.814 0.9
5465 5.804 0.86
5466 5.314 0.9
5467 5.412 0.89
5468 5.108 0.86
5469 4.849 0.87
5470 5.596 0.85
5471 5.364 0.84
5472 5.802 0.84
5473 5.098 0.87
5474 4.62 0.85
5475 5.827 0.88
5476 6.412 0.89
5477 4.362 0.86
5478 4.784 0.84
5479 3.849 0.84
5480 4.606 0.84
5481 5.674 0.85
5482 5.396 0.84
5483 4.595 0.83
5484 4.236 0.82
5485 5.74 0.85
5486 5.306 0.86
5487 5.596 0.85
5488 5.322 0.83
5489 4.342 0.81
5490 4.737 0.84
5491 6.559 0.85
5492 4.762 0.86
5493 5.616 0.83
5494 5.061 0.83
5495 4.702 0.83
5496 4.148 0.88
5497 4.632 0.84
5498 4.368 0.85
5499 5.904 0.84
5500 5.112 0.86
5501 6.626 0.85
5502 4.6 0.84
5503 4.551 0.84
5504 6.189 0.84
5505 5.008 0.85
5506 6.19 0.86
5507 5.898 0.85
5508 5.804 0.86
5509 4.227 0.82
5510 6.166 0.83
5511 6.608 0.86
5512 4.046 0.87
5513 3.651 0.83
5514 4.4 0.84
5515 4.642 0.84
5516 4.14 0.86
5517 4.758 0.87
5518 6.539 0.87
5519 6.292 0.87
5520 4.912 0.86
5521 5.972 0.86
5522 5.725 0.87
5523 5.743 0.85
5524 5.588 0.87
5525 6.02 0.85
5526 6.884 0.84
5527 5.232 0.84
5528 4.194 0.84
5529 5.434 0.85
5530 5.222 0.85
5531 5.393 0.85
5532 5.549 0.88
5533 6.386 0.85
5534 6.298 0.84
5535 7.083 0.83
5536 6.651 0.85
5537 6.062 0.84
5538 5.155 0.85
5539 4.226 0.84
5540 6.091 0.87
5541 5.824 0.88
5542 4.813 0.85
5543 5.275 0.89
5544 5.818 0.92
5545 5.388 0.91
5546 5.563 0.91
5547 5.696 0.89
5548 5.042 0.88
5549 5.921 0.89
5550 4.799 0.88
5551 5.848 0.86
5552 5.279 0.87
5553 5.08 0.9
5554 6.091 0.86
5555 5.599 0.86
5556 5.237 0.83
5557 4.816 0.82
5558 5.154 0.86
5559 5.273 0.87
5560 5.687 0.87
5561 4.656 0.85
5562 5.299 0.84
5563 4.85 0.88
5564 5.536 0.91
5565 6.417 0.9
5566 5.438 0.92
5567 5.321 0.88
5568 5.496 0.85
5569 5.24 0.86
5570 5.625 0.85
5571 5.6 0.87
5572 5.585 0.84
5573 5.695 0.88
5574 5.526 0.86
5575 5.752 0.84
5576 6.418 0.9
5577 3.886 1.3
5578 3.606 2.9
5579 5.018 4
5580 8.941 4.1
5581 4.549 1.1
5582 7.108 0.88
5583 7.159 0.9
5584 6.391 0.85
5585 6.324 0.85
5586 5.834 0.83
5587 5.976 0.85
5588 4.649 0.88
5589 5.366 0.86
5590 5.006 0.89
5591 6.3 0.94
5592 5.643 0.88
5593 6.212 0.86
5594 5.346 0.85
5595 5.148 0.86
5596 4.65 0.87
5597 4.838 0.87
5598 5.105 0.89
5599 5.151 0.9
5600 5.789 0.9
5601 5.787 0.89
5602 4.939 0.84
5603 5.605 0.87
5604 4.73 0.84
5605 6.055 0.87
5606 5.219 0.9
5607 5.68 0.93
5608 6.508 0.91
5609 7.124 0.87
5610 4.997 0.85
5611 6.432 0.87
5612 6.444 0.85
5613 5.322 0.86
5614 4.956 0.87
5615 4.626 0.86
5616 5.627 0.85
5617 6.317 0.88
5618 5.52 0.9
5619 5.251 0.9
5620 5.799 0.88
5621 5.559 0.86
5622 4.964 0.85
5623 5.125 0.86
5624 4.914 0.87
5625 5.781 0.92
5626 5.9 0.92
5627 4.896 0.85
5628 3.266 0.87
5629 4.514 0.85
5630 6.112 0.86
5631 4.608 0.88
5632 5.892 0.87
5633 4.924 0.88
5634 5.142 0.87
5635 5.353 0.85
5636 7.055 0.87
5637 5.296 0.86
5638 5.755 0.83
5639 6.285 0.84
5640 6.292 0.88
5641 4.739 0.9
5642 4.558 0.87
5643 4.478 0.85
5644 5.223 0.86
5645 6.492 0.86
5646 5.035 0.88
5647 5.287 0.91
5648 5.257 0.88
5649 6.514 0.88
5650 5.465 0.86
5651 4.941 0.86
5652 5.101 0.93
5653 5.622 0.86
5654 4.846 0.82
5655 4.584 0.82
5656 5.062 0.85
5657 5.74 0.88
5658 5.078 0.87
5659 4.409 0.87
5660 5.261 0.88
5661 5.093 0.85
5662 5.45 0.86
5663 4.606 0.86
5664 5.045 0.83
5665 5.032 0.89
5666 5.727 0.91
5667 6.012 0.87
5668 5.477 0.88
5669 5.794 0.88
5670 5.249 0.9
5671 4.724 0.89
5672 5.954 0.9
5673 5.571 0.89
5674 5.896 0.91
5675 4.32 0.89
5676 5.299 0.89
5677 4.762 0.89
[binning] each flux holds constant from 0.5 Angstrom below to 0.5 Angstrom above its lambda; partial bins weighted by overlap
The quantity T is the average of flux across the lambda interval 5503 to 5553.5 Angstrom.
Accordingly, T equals 5.49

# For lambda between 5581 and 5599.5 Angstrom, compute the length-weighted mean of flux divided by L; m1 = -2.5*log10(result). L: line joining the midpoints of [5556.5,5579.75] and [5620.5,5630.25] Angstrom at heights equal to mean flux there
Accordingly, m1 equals -0.08 mag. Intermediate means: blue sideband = 5.34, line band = 5.65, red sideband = 5.08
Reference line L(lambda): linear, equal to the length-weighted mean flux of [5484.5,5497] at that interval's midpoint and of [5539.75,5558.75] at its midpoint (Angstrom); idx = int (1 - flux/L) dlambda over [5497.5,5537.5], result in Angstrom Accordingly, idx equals -1.7 Angstrom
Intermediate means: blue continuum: 5.14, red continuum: 5.43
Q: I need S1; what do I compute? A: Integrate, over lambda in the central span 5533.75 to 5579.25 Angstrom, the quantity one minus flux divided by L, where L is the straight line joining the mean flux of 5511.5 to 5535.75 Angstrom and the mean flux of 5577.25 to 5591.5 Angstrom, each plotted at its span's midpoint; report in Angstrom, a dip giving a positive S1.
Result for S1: 1.6 Angstrom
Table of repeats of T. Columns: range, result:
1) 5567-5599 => 5.6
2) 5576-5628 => 5.56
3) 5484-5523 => 5.23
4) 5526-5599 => 5.54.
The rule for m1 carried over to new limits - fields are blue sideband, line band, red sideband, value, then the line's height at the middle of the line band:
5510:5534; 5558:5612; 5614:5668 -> -0.05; 5.35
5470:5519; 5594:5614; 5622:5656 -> -0.05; 5.27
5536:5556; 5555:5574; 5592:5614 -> 0.02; 5.5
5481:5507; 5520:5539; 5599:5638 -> -0.09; 5.27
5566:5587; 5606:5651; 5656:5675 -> 0.00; 5.49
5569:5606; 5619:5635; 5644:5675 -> 0.06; 5.44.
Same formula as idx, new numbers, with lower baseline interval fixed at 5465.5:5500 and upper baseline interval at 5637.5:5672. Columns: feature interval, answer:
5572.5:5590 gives -1.8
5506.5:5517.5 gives 0.4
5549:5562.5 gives -0.3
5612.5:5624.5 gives -0.1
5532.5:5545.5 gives -1.5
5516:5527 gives -1.2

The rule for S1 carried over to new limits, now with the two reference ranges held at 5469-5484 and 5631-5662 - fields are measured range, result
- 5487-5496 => 0.0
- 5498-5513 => -0.7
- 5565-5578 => -0.5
